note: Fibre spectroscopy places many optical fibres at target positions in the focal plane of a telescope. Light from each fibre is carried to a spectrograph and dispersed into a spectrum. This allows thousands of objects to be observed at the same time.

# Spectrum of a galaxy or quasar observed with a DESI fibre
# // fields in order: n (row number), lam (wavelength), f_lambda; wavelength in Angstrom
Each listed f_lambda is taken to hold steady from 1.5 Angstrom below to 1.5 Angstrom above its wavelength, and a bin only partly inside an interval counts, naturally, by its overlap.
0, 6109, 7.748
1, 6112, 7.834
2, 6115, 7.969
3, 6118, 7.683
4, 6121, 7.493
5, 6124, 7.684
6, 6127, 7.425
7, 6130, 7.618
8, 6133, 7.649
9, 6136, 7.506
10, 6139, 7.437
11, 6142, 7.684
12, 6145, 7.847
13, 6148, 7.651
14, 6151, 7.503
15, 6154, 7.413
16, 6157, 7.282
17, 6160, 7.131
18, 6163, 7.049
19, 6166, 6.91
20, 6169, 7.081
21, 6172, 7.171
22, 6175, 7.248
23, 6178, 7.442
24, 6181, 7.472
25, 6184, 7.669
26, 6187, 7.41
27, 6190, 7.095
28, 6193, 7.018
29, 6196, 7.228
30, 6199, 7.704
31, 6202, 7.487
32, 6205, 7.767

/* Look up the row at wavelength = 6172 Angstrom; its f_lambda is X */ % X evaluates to 7.171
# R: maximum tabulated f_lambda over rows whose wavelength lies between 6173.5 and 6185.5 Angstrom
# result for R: 7.669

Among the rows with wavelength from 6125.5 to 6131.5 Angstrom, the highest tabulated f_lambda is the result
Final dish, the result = 7.618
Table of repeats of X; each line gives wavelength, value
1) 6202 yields 7.487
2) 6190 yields 7.095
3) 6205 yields 7.767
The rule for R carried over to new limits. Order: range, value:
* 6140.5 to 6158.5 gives 7.847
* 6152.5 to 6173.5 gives 7.413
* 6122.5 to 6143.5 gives 7.684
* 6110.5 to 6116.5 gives 7.969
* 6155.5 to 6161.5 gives 7.282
